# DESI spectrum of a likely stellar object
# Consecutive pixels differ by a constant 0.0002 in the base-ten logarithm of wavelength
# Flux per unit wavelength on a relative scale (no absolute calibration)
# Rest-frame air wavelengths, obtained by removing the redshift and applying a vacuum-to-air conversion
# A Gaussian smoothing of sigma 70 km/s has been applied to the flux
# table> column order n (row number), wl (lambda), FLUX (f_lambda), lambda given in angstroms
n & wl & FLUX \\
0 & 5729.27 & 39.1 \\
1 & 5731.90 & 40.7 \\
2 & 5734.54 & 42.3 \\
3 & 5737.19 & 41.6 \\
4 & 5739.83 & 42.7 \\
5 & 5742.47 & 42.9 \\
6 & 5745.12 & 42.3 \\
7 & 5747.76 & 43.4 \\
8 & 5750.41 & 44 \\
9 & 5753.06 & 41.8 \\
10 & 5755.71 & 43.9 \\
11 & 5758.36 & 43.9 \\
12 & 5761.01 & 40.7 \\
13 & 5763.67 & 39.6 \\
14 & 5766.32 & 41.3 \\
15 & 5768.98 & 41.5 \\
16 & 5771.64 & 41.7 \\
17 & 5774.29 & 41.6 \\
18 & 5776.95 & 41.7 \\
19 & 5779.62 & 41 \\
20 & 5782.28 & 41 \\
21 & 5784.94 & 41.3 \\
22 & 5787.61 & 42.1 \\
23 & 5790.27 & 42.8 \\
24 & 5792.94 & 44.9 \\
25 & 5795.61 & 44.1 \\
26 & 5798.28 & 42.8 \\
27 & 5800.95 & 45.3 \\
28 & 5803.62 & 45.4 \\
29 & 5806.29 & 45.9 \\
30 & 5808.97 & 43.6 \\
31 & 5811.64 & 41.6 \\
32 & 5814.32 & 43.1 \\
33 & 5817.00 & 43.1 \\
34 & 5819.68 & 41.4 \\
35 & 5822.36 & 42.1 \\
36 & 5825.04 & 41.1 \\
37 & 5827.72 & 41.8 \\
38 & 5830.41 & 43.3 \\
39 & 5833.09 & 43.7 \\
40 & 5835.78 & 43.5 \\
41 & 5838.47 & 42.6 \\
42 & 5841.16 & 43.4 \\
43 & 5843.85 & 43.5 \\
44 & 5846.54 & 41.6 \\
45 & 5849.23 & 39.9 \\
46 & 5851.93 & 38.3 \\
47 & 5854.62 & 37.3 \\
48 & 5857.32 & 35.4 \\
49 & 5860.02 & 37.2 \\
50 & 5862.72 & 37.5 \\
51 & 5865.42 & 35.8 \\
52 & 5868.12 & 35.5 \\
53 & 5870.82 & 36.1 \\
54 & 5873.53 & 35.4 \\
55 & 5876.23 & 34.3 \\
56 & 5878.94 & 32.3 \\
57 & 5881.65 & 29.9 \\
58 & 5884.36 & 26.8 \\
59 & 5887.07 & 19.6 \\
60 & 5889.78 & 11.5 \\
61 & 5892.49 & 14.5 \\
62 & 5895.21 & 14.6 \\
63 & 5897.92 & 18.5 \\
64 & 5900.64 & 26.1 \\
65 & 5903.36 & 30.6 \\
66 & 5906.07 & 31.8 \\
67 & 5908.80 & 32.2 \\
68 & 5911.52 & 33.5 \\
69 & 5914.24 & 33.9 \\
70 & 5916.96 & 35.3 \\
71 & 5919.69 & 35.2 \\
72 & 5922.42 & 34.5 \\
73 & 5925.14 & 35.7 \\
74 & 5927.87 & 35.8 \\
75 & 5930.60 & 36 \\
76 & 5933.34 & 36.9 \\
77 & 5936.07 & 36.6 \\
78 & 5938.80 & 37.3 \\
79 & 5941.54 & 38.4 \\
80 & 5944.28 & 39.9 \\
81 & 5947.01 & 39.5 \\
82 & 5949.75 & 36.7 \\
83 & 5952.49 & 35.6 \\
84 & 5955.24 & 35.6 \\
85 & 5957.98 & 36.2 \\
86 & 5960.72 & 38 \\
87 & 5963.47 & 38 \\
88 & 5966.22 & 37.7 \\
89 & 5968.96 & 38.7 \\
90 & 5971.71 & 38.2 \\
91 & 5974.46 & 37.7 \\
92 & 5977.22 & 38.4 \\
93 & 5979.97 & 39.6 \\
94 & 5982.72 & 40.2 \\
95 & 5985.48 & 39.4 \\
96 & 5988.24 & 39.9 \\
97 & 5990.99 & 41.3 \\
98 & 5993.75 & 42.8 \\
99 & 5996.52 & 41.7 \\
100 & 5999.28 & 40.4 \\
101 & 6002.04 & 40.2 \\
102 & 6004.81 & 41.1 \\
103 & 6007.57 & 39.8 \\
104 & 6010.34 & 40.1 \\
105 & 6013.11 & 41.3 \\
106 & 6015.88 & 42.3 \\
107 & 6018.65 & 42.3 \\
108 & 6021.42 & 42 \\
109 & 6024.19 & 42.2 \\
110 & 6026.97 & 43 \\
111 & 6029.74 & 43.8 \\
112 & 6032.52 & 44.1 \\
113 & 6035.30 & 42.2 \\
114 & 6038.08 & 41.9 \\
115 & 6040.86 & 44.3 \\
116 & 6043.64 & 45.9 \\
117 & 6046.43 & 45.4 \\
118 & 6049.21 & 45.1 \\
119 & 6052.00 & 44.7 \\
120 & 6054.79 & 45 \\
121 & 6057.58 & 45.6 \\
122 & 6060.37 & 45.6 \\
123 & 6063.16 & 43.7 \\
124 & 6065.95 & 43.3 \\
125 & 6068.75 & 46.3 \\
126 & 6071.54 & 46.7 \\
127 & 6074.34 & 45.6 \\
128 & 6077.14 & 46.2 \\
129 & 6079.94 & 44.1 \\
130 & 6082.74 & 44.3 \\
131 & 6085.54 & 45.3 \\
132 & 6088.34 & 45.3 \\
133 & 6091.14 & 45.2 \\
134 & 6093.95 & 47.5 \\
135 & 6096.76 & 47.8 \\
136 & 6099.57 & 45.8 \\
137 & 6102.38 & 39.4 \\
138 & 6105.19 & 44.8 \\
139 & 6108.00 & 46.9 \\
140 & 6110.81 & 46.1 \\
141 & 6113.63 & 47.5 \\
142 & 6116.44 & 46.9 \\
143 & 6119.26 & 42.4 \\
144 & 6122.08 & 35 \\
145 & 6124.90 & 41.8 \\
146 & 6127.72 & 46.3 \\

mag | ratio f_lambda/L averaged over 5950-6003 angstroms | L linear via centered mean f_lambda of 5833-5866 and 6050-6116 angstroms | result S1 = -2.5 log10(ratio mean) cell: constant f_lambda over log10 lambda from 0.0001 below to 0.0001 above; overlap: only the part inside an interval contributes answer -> 0.11 mag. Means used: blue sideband 39.9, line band 38.9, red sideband 45.4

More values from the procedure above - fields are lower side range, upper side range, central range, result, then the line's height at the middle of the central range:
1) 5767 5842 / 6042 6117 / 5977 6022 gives 0.097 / 44.6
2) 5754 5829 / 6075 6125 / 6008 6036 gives 0.047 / 44.1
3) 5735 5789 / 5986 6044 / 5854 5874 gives 0.159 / 42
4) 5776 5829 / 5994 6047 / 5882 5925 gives 0.497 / 42.6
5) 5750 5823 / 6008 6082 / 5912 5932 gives 0.227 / 43.3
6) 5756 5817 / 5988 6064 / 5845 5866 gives 0.126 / 42.7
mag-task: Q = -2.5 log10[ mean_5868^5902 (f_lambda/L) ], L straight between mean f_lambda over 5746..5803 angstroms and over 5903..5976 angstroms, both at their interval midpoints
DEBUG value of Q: 0.45 mag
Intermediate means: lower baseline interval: 42.4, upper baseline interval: 36.2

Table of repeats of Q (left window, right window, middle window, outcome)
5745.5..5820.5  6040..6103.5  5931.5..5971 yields 0.177 mag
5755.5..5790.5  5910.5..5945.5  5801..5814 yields -0.097 mag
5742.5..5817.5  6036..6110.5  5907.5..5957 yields 0.215 mag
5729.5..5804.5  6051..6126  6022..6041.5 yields 0.034 mag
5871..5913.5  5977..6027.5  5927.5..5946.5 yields -0.157 mag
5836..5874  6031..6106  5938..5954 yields 0.095 mag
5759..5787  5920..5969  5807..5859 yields -0.050 mag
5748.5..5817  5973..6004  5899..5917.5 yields 0.287 mag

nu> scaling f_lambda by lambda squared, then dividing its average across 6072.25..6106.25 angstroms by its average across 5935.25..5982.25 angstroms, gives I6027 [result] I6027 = 1.2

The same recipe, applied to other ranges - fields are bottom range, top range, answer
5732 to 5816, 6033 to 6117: 1.17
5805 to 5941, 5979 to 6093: 1.29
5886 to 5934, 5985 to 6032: 1.50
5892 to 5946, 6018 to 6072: 1.43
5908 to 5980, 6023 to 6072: 1.25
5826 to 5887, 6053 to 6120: 1.30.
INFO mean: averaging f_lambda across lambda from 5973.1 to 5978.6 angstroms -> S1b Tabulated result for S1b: 38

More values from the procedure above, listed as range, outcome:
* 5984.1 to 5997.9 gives 41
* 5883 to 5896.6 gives 17.4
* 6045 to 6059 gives 45.1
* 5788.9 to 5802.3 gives 44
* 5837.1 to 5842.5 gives 43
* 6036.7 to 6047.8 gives 44.4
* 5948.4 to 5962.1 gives 36.4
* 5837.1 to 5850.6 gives 42.2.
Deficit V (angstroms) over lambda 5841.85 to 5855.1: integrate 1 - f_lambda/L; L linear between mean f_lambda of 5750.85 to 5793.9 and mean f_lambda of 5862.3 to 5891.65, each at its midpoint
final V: -2.90 angstroms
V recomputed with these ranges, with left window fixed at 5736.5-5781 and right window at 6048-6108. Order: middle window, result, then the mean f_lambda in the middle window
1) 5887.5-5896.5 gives 6.06 angstroms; 14.1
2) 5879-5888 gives 3.45 angstroms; 26.7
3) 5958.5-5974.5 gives 2.22 angstroms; 38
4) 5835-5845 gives -0.08 angstroms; 43.2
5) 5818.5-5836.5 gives 0.16 angstroms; 42.4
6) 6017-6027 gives 0.52 angstroms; 42.3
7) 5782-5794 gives -0.03 angstroms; 42.5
